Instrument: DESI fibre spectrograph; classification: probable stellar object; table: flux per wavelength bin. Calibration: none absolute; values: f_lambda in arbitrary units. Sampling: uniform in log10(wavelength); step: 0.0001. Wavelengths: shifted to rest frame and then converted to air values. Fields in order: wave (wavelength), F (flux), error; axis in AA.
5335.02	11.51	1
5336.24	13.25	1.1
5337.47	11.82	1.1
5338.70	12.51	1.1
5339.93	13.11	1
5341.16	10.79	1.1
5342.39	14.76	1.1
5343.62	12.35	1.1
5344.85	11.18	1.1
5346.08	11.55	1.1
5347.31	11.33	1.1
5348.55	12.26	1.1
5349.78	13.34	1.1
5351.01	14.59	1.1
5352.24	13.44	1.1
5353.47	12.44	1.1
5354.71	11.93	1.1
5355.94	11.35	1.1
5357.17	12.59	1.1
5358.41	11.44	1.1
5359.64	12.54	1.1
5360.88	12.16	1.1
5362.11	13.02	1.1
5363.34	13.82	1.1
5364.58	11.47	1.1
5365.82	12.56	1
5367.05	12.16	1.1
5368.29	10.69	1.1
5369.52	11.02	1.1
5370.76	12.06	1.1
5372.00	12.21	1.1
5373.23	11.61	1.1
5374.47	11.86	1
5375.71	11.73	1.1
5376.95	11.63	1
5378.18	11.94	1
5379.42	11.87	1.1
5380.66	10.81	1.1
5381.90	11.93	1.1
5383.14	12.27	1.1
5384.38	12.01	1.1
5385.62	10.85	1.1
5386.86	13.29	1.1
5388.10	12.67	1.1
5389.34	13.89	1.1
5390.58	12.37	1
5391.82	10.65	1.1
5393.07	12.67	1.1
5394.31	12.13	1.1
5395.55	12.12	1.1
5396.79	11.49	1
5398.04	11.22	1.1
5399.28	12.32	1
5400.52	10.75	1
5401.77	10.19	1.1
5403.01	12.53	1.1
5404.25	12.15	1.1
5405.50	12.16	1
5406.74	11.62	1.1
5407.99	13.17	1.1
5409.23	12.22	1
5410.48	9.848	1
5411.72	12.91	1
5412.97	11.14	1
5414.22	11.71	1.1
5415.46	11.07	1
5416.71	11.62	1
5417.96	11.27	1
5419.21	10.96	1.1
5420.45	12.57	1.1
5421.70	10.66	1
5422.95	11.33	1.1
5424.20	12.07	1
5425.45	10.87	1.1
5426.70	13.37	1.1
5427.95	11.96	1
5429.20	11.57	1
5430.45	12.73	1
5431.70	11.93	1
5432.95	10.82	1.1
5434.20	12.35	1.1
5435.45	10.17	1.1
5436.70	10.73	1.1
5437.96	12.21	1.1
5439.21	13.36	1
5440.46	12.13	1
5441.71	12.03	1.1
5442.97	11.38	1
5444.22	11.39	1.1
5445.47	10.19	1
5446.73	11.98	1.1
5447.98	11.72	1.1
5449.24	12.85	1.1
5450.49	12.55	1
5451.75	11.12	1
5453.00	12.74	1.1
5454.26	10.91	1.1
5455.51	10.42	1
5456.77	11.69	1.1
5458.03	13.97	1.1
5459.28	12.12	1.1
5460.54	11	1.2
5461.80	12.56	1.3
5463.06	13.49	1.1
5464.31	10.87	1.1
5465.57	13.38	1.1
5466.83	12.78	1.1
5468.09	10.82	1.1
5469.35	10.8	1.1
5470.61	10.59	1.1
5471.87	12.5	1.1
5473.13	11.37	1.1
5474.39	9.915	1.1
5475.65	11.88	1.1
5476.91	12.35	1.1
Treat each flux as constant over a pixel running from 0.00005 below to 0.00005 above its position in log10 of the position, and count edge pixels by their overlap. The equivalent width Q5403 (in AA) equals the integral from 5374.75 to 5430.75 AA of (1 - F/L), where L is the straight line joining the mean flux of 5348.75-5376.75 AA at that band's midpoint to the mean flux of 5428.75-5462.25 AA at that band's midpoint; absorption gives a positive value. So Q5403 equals 1.0 AA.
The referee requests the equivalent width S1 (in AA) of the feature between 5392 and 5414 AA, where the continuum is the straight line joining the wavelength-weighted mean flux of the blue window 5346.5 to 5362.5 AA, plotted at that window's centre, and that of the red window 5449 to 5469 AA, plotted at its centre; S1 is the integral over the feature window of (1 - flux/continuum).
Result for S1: 0.9 AA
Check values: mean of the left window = 12.5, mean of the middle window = 11.8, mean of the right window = 12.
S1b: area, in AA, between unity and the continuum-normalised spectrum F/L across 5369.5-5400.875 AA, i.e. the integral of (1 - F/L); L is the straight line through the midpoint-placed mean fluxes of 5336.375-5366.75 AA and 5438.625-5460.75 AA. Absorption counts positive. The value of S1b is 0.8 AA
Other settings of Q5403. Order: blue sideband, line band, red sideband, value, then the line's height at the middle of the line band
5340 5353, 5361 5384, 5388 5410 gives 0.67 AA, 12.3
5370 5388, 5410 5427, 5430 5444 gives 0.44 AA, 11.8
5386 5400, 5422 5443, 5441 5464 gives 0.31 AA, 12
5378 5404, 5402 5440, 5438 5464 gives 0.59 AA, 11.9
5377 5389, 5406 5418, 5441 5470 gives 0.26 AA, 11.9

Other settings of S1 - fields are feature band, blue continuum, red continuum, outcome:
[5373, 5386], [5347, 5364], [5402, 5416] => 0.6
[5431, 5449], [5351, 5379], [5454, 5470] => 0.5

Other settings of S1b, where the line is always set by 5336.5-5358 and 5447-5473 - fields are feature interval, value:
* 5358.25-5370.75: 0.2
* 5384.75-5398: 0.1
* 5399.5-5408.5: 0.3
